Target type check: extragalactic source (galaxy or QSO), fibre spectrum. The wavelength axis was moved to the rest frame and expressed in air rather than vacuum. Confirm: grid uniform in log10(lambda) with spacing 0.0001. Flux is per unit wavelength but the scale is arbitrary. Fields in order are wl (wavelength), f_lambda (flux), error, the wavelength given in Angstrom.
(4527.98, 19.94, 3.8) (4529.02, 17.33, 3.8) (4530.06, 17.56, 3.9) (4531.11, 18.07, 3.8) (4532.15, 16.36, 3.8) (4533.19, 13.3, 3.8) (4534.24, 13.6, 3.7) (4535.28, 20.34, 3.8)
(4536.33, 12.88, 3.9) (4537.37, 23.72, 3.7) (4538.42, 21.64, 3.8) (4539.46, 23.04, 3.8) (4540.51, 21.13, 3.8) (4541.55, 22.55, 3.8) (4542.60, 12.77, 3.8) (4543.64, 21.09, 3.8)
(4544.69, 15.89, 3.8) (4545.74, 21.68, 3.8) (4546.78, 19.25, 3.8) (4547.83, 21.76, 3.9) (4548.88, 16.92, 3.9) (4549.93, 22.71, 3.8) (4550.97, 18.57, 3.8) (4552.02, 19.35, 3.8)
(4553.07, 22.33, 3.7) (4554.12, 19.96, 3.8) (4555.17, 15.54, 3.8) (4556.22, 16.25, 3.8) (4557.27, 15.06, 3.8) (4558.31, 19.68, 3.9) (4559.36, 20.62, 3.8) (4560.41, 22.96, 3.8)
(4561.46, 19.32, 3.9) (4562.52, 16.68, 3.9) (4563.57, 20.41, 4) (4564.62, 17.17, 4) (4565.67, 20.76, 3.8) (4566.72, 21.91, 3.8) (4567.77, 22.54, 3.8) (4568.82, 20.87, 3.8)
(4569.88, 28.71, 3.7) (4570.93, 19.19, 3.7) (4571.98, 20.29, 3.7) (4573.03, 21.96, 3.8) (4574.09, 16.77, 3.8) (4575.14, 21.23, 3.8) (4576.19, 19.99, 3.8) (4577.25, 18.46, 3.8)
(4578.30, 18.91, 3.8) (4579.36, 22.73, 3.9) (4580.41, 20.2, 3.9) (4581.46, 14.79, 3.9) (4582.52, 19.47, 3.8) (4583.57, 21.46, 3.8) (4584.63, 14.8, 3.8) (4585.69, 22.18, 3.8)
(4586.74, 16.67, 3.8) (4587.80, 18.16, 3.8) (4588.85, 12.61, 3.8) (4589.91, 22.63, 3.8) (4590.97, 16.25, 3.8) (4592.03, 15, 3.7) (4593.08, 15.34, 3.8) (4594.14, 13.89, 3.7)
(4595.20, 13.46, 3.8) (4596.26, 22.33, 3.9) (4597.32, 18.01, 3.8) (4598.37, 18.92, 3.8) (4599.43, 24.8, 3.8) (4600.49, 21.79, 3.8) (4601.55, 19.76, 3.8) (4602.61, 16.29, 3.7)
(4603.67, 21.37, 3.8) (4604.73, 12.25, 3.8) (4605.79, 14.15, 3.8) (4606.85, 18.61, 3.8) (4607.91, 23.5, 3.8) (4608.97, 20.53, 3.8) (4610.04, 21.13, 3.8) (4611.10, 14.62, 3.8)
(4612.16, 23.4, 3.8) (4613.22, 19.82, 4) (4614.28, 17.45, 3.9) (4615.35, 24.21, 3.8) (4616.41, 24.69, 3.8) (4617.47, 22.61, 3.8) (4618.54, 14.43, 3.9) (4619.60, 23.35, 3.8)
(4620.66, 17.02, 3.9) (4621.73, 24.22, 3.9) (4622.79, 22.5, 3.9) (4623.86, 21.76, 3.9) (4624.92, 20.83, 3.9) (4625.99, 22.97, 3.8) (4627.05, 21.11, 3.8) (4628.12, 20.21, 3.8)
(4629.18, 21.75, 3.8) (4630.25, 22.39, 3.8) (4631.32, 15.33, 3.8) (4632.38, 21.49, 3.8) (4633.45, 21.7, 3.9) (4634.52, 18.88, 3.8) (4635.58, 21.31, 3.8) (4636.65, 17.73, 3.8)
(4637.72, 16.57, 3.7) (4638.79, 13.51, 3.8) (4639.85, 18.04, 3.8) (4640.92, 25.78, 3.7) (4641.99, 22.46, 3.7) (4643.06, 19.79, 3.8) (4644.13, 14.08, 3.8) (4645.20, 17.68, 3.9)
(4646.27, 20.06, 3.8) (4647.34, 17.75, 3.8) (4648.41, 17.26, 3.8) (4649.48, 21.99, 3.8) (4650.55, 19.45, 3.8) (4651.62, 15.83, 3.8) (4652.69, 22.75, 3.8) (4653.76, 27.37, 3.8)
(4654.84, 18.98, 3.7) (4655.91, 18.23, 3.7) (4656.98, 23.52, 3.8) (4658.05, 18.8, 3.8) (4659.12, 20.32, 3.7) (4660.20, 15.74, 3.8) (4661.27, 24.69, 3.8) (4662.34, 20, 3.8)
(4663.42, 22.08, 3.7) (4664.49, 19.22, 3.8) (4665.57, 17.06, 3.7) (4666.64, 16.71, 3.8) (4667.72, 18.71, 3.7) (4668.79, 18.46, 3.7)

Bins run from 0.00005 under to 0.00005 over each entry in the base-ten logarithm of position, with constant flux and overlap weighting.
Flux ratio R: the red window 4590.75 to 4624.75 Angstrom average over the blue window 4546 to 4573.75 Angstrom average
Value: 0.97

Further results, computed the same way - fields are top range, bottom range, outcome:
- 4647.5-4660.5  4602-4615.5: 1.06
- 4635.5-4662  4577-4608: 1.07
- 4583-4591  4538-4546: 0.92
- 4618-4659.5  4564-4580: 0.96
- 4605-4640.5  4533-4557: 1.05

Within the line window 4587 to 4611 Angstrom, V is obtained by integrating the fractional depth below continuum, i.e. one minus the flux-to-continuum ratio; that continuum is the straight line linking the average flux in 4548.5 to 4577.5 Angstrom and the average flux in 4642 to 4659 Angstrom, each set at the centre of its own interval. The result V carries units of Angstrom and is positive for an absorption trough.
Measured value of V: 2.02 Angstrom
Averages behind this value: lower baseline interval 19.9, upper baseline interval 19.7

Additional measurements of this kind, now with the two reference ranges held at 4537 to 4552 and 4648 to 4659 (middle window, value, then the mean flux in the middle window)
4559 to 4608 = 2.8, 19.1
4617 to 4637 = -0.2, 20.6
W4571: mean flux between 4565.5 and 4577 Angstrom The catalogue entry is 21.2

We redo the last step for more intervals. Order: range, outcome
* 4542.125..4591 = 19.4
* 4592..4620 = 19.2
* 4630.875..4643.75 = 19.4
